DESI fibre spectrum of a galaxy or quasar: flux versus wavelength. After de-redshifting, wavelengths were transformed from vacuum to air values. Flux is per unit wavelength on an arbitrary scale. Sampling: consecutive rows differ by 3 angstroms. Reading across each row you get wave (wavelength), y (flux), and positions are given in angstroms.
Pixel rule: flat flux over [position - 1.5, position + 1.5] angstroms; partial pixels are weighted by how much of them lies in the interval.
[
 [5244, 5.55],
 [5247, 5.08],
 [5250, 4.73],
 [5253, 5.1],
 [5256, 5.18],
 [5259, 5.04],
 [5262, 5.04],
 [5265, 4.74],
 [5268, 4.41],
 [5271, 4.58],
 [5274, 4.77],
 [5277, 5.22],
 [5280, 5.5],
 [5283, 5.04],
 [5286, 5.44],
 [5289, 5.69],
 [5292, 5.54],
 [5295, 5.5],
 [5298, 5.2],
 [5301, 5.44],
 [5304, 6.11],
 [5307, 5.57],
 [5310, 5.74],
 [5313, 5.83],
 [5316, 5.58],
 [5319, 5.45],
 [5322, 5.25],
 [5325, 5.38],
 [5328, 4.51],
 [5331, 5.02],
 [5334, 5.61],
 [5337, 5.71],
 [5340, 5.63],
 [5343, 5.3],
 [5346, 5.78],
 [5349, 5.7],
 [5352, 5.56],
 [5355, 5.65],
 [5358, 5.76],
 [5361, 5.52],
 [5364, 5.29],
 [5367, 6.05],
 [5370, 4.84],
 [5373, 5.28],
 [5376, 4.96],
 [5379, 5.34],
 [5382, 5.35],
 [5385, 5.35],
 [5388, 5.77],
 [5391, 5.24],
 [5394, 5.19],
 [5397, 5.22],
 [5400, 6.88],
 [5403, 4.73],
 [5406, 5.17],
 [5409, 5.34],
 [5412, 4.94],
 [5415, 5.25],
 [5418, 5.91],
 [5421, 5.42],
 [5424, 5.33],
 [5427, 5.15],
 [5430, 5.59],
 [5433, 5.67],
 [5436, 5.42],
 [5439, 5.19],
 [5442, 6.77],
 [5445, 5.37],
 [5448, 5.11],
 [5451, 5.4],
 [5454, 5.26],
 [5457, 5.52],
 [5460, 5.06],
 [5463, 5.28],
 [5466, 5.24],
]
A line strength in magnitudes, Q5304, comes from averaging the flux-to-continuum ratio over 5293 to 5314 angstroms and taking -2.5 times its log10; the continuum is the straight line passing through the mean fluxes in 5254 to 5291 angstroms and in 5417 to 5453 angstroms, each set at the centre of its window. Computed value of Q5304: -0.10 mag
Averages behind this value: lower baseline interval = 5.06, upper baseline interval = 5.52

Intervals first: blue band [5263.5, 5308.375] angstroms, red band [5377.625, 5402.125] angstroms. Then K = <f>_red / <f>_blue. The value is 1.1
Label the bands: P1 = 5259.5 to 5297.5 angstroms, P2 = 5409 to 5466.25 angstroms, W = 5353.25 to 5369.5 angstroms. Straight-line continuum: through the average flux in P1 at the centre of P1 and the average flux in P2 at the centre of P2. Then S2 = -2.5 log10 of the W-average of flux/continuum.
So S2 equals -0.07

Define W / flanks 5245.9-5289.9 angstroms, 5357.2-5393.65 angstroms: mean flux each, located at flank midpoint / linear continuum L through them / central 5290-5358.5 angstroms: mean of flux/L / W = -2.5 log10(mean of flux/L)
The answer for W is -0.060 mag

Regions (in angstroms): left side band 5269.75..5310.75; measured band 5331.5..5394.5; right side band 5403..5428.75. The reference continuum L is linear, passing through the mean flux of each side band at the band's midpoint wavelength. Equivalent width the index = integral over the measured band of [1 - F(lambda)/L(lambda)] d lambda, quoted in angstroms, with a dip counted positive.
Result -1.7 angstroms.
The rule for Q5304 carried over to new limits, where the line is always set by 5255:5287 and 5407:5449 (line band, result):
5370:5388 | 0.01 mag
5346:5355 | -0.09 mag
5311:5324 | -0.08 mag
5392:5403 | -0.05 mag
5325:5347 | -0.04 mag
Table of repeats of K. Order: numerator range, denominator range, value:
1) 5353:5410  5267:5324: 1.01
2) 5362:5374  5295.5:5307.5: 0.96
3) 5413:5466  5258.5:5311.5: 1.04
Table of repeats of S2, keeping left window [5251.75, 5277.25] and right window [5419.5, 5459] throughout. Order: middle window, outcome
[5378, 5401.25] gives -0.05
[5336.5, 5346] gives -0.09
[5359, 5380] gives -0.02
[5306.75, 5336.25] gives -0.07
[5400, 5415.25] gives 0.02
